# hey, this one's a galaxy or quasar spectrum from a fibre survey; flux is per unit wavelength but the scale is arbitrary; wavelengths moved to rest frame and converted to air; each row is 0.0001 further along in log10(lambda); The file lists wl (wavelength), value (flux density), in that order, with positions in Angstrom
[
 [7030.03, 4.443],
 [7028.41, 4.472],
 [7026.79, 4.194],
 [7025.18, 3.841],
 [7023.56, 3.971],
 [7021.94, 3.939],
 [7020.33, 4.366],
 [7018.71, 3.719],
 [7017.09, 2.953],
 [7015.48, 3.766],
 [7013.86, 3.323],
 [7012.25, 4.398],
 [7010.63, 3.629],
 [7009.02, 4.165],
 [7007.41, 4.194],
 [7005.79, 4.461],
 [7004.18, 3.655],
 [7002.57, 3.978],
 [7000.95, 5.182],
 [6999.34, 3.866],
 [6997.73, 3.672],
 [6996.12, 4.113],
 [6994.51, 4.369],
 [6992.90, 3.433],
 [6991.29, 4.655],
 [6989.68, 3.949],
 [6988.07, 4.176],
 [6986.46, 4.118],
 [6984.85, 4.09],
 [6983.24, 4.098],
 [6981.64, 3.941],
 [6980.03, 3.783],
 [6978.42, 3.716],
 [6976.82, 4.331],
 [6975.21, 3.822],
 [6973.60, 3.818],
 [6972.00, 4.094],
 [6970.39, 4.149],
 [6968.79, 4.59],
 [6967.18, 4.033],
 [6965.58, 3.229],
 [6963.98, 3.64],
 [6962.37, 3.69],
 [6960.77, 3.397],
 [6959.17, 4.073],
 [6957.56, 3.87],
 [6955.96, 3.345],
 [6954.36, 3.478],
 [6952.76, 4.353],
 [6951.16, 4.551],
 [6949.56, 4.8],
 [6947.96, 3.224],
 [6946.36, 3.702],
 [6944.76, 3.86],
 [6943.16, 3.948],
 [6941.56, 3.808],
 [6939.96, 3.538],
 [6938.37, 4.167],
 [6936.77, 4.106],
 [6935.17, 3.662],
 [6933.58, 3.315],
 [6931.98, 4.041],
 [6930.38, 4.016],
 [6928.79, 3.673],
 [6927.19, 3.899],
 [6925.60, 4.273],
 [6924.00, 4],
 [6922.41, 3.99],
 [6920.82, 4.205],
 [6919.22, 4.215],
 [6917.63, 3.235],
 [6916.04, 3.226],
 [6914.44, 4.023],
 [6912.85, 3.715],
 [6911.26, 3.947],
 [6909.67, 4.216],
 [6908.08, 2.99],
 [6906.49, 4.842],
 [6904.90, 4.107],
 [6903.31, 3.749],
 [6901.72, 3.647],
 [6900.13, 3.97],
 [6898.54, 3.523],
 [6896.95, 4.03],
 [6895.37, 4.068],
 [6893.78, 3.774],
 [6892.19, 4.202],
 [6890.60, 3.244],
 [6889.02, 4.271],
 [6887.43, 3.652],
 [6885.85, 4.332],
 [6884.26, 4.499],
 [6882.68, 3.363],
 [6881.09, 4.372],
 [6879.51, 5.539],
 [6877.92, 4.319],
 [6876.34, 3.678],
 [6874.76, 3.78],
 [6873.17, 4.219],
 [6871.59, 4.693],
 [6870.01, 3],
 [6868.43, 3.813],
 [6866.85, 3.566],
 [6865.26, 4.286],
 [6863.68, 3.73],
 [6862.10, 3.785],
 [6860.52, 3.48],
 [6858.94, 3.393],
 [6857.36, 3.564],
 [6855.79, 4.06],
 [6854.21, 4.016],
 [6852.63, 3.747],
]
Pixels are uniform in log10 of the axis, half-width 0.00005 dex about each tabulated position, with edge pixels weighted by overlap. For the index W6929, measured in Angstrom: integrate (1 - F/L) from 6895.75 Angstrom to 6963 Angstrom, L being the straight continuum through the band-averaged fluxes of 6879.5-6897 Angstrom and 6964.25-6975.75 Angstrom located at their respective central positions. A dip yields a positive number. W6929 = 2.2 Angstrom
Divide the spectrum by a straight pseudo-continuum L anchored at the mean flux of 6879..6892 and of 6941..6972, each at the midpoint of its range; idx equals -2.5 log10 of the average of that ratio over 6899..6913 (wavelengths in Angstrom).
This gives 0.04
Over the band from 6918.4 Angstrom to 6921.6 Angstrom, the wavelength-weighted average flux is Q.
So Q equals 4.2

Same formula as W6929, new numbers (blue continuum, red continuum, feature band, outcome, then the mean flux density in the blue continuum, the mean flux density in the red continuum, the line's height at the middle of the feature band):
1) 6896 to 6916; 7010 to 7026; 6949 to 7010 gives -3.2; 3.87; 3.79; 3.82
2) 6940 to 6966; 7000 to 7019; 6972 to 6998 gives -0.8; 3.81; 3.96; 3.89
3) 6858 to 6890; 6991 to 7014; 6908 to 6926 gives 0.7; 3.98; 4.08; 4.02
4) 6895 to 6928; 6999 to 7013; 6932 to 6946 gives 0.6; 3.9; 4.18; 3.98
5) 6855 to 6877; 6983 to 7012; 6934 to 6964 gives 1.0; 3.79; 4.1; 3.99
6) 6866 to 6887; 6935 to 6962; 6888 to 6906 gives 0.6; 4.08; 3.88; 4.02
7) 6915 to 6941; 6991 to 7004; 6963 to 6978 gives 0.2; 3.85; 4.11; 4.01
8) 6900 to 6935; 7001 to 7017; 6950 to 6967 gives 0.5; 3.87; 3.97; 3.91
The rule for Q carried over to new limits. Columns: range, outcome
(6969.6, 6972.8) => 4.12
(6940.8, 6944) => 3.88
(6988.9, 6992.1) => 4.3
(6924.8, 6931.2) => 3.96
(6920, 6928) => 4.07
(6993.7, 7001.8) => 4.24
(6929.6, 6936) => 3.76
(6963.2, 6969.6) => 3.88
